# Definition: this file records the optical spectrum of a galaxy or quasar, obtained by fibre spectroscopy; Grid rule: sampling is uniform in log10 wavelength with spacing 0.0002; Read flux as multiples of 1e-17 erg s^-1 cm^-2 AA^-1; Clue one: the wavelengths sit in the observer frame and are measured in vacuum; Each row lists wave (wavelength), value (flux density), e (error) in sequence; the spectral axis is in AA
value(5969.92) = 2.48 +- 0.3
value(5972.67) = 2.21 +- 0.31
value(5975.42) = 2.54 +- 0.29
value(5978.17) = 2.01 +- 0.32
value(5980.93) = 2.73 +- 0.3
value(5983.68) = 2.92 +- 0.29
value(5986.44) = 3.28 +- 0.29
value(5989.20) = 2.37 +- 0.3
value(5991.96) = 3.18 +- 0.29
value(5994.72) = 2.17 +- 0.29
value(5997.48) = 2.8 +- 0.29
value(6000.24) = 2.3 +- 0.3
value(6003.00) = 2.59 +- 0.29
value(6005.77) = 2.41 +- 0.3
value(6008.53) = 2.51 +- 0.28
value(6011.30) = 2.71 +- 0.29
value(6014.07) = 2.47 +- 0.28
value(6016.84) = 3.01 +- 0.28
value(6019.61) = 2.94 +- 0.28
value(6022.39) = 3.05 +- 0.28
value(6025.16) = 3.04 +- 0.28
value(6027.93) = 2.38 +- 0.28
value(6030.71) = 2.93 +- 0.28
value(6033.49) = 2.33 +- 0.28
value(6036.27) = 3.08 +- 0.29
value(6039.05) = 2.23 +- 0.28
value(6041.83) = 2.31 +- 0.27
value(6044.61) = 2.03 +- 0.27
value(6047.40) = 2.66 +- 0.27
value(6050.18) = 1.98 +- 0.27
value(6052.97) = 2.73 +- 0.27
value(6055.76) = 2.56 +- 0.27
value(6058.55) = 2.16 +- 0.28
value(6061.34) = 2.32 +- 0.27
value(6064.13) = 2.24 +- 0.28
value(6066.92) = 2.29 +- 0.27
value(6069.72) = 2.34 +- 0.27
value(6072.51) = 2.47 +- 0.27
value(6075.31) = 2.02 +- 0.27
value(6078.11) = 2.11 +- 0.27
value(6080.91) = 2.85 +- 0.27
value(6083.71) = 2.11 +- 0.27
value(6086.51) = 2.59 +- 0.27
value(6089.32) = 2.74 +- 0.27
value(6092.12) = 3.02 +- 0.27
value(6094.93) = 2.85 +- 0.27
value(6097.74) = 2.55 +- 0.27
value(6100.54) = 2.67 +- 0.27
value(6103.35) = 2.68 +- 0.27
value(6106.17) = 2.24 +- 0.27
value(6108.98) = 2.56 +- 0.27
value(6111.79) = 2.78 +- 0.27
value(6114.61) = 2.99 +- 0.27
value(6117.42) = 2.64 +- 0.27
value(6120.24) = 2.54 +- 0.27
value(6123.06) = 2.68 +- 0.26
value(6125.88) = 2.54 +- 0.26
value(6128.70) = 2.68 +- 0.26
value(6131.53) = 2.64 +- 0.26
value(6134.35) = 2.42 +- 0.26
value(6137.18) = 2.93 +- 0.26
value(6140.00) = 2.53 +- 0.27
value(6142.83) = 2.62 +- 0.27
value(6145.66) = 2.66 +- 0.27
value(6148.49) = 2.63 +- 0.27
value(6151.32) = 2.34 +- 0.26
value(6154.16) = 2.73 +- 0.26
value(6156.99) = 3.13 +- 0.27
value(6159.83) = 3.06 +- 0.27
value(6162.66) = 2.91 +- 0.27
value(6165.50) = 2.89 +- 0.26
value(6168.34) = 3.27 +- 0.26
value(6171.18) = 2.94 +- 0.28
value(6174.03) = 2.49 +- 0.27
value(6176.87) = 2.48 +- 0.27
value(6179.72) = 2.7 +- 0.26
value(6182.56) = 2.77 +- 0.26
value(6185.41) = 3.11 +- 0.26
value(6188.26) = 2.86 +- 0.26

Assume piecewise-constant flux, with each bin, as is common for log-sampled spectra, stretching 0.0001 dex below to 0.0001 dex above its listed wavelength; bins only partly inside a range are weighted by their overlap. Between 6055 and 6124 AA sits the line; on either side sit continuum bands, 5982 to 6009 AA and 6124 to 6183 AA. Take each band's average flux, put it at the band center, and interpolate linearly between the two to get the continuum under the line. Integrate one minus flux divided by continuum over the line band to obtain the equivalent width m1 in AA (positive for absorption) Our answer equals 4.7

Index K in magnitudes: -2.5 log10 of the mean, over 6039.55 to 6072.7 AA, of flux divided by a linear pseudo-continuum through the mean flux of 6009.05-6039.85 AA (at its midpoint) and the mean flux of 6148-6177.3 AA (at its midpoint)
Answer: 0.18 mag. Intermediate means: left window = 2.75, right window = 2.82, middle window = 2.33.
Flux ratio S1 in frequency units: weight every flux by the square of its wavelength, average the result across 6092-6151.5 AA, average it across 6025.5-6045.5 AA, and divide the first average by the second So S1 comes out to 1.08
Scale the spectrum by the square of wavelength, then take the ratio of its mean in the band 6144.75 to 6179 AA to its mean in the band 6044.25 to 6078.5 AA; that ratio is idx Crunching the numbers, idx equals 1.2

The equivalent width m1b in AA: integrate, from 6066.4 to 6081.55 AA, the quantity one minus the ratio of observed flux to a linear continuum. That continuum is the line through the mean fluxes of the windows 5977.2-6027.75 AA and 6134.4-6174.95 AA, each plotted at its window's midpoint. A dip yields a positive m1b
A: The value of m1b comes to 2.3 AA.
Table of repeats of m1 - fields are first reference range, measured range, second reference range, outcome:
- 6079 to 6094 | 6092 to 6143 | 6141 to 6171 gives 1.38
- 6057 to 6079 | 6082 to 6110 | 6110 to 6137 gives -1.66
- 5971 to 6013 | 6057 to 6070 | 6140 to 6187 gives 1.95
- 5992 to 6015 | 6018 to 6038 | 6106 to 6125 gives -1.96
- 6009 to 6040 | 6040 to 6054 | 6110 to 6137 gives 2.04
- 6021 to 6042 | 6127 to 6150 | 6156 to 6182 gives 1.56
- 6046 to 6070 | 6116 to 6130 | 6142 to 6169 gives 0.26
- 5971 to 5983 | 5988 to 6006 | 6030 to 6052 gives -1.05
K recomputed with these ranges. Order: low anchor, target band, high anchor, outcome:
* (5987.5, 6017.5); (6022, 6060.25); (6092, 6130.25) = 0.041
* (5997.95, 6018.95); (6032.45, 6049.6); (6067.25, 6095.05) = 0.055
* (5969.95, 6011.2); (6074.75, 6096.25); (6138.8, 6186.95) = 0.056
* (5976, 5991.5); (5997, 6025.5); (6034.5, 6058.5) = -0.052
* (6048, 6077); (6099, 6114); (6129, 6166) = -0.033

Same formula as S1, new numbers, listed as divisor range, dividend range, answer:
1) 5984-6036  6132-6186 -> 1.07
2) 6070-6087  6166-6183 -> 1.22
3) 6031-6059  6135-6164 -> 1.17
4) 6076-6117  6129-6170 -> 1.08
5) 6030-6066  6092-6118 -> 1.13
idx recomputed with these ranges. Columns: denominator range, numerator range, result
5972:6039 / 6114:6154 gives 1.03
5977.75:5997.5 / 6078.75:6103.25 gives 1.02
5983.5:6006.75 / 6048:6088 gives 0.90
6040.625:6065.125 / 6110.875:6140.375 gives 1.17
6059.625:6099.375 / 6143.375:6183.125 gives 1.16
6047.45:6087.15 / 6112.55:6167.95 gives 1.19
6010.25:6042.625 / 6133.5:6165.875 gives 1.05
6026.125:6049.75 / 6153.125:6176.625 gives 1.22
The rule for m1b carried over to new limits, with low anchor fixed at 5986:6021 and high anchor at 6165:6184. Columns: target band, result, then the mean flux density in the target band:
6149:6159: 0.1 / 2.74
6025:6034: 0.1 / 2.65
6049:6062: 1.6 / 2.36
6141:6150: 0.4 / 2.63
